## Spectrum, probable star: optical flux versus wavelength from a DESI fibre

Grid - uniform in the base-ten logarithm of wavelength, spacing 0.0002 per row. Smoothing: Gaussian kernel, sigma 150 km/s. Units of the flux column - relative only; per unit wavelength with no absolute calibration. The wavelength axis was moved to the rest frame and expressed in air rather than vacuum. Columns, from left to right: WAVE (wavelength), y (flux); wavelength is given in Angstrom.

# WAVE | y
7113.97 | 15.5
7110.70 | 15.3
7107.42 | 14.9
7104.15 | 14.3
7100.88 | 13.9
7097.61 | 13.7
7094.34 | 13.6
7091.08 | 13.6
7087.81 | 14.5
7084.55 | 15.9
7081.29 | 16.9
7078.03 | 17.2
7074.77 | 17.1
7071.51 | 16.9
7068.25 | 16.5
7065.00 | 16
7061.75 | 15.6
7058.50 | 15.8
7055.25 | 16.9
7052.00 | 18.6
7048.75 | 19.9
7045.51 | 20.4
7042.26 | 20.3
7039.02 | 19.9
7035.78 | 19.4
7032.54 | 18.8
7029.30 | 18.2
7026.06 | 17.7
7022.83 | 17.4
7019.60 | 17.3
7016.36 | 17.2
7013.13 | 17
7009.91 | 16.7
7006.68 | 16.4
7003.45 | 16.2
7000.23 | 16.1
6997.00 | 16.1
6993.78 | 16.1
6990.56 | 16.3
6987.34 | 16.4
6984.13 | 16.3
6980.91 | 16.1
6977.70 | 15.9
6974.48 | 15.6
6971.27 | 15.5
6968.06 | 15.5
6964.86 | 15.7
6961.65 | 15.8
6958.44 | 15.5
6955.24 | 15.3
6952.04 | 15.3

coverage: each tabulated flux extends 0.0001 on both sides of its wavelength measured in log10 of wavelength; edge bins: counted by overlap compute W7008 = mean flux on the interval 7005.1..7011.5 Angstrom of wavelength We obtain 16.5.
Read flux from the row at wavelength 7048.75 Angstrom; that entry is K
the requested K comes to 19.9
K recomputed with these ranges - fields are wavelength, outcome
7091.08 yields 13.6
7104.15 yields 14.3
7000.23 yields 16.1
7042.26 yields 20.3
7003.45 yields 16.2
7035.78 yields 19.4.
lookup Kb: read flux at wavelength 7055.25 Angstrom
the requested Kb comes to 16.9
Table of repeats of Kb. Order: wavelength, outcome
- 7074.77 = 17.1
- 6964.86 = 15.7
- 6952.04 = 15.3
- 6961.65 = 15.8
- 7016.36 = 17.2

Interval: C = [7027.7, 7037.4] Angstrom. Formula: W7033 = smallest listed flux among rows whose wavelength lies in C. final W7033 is 18.2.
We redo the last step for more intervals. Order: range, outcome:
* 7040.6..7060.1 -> 15.8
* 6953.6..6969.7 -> 15.3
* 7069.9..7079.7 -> 16.9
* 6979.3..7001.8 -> 16.1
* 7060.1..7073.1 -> 15.6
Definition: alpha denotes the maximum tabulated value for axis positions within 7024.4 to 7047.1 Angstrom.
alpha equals 20.4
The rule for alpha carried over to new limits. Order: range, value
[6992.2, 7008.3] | 16.4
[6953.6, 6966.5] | 15.8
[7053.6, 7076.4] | 17.1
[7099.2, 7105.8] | 14.3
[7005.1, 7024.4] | 17.4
